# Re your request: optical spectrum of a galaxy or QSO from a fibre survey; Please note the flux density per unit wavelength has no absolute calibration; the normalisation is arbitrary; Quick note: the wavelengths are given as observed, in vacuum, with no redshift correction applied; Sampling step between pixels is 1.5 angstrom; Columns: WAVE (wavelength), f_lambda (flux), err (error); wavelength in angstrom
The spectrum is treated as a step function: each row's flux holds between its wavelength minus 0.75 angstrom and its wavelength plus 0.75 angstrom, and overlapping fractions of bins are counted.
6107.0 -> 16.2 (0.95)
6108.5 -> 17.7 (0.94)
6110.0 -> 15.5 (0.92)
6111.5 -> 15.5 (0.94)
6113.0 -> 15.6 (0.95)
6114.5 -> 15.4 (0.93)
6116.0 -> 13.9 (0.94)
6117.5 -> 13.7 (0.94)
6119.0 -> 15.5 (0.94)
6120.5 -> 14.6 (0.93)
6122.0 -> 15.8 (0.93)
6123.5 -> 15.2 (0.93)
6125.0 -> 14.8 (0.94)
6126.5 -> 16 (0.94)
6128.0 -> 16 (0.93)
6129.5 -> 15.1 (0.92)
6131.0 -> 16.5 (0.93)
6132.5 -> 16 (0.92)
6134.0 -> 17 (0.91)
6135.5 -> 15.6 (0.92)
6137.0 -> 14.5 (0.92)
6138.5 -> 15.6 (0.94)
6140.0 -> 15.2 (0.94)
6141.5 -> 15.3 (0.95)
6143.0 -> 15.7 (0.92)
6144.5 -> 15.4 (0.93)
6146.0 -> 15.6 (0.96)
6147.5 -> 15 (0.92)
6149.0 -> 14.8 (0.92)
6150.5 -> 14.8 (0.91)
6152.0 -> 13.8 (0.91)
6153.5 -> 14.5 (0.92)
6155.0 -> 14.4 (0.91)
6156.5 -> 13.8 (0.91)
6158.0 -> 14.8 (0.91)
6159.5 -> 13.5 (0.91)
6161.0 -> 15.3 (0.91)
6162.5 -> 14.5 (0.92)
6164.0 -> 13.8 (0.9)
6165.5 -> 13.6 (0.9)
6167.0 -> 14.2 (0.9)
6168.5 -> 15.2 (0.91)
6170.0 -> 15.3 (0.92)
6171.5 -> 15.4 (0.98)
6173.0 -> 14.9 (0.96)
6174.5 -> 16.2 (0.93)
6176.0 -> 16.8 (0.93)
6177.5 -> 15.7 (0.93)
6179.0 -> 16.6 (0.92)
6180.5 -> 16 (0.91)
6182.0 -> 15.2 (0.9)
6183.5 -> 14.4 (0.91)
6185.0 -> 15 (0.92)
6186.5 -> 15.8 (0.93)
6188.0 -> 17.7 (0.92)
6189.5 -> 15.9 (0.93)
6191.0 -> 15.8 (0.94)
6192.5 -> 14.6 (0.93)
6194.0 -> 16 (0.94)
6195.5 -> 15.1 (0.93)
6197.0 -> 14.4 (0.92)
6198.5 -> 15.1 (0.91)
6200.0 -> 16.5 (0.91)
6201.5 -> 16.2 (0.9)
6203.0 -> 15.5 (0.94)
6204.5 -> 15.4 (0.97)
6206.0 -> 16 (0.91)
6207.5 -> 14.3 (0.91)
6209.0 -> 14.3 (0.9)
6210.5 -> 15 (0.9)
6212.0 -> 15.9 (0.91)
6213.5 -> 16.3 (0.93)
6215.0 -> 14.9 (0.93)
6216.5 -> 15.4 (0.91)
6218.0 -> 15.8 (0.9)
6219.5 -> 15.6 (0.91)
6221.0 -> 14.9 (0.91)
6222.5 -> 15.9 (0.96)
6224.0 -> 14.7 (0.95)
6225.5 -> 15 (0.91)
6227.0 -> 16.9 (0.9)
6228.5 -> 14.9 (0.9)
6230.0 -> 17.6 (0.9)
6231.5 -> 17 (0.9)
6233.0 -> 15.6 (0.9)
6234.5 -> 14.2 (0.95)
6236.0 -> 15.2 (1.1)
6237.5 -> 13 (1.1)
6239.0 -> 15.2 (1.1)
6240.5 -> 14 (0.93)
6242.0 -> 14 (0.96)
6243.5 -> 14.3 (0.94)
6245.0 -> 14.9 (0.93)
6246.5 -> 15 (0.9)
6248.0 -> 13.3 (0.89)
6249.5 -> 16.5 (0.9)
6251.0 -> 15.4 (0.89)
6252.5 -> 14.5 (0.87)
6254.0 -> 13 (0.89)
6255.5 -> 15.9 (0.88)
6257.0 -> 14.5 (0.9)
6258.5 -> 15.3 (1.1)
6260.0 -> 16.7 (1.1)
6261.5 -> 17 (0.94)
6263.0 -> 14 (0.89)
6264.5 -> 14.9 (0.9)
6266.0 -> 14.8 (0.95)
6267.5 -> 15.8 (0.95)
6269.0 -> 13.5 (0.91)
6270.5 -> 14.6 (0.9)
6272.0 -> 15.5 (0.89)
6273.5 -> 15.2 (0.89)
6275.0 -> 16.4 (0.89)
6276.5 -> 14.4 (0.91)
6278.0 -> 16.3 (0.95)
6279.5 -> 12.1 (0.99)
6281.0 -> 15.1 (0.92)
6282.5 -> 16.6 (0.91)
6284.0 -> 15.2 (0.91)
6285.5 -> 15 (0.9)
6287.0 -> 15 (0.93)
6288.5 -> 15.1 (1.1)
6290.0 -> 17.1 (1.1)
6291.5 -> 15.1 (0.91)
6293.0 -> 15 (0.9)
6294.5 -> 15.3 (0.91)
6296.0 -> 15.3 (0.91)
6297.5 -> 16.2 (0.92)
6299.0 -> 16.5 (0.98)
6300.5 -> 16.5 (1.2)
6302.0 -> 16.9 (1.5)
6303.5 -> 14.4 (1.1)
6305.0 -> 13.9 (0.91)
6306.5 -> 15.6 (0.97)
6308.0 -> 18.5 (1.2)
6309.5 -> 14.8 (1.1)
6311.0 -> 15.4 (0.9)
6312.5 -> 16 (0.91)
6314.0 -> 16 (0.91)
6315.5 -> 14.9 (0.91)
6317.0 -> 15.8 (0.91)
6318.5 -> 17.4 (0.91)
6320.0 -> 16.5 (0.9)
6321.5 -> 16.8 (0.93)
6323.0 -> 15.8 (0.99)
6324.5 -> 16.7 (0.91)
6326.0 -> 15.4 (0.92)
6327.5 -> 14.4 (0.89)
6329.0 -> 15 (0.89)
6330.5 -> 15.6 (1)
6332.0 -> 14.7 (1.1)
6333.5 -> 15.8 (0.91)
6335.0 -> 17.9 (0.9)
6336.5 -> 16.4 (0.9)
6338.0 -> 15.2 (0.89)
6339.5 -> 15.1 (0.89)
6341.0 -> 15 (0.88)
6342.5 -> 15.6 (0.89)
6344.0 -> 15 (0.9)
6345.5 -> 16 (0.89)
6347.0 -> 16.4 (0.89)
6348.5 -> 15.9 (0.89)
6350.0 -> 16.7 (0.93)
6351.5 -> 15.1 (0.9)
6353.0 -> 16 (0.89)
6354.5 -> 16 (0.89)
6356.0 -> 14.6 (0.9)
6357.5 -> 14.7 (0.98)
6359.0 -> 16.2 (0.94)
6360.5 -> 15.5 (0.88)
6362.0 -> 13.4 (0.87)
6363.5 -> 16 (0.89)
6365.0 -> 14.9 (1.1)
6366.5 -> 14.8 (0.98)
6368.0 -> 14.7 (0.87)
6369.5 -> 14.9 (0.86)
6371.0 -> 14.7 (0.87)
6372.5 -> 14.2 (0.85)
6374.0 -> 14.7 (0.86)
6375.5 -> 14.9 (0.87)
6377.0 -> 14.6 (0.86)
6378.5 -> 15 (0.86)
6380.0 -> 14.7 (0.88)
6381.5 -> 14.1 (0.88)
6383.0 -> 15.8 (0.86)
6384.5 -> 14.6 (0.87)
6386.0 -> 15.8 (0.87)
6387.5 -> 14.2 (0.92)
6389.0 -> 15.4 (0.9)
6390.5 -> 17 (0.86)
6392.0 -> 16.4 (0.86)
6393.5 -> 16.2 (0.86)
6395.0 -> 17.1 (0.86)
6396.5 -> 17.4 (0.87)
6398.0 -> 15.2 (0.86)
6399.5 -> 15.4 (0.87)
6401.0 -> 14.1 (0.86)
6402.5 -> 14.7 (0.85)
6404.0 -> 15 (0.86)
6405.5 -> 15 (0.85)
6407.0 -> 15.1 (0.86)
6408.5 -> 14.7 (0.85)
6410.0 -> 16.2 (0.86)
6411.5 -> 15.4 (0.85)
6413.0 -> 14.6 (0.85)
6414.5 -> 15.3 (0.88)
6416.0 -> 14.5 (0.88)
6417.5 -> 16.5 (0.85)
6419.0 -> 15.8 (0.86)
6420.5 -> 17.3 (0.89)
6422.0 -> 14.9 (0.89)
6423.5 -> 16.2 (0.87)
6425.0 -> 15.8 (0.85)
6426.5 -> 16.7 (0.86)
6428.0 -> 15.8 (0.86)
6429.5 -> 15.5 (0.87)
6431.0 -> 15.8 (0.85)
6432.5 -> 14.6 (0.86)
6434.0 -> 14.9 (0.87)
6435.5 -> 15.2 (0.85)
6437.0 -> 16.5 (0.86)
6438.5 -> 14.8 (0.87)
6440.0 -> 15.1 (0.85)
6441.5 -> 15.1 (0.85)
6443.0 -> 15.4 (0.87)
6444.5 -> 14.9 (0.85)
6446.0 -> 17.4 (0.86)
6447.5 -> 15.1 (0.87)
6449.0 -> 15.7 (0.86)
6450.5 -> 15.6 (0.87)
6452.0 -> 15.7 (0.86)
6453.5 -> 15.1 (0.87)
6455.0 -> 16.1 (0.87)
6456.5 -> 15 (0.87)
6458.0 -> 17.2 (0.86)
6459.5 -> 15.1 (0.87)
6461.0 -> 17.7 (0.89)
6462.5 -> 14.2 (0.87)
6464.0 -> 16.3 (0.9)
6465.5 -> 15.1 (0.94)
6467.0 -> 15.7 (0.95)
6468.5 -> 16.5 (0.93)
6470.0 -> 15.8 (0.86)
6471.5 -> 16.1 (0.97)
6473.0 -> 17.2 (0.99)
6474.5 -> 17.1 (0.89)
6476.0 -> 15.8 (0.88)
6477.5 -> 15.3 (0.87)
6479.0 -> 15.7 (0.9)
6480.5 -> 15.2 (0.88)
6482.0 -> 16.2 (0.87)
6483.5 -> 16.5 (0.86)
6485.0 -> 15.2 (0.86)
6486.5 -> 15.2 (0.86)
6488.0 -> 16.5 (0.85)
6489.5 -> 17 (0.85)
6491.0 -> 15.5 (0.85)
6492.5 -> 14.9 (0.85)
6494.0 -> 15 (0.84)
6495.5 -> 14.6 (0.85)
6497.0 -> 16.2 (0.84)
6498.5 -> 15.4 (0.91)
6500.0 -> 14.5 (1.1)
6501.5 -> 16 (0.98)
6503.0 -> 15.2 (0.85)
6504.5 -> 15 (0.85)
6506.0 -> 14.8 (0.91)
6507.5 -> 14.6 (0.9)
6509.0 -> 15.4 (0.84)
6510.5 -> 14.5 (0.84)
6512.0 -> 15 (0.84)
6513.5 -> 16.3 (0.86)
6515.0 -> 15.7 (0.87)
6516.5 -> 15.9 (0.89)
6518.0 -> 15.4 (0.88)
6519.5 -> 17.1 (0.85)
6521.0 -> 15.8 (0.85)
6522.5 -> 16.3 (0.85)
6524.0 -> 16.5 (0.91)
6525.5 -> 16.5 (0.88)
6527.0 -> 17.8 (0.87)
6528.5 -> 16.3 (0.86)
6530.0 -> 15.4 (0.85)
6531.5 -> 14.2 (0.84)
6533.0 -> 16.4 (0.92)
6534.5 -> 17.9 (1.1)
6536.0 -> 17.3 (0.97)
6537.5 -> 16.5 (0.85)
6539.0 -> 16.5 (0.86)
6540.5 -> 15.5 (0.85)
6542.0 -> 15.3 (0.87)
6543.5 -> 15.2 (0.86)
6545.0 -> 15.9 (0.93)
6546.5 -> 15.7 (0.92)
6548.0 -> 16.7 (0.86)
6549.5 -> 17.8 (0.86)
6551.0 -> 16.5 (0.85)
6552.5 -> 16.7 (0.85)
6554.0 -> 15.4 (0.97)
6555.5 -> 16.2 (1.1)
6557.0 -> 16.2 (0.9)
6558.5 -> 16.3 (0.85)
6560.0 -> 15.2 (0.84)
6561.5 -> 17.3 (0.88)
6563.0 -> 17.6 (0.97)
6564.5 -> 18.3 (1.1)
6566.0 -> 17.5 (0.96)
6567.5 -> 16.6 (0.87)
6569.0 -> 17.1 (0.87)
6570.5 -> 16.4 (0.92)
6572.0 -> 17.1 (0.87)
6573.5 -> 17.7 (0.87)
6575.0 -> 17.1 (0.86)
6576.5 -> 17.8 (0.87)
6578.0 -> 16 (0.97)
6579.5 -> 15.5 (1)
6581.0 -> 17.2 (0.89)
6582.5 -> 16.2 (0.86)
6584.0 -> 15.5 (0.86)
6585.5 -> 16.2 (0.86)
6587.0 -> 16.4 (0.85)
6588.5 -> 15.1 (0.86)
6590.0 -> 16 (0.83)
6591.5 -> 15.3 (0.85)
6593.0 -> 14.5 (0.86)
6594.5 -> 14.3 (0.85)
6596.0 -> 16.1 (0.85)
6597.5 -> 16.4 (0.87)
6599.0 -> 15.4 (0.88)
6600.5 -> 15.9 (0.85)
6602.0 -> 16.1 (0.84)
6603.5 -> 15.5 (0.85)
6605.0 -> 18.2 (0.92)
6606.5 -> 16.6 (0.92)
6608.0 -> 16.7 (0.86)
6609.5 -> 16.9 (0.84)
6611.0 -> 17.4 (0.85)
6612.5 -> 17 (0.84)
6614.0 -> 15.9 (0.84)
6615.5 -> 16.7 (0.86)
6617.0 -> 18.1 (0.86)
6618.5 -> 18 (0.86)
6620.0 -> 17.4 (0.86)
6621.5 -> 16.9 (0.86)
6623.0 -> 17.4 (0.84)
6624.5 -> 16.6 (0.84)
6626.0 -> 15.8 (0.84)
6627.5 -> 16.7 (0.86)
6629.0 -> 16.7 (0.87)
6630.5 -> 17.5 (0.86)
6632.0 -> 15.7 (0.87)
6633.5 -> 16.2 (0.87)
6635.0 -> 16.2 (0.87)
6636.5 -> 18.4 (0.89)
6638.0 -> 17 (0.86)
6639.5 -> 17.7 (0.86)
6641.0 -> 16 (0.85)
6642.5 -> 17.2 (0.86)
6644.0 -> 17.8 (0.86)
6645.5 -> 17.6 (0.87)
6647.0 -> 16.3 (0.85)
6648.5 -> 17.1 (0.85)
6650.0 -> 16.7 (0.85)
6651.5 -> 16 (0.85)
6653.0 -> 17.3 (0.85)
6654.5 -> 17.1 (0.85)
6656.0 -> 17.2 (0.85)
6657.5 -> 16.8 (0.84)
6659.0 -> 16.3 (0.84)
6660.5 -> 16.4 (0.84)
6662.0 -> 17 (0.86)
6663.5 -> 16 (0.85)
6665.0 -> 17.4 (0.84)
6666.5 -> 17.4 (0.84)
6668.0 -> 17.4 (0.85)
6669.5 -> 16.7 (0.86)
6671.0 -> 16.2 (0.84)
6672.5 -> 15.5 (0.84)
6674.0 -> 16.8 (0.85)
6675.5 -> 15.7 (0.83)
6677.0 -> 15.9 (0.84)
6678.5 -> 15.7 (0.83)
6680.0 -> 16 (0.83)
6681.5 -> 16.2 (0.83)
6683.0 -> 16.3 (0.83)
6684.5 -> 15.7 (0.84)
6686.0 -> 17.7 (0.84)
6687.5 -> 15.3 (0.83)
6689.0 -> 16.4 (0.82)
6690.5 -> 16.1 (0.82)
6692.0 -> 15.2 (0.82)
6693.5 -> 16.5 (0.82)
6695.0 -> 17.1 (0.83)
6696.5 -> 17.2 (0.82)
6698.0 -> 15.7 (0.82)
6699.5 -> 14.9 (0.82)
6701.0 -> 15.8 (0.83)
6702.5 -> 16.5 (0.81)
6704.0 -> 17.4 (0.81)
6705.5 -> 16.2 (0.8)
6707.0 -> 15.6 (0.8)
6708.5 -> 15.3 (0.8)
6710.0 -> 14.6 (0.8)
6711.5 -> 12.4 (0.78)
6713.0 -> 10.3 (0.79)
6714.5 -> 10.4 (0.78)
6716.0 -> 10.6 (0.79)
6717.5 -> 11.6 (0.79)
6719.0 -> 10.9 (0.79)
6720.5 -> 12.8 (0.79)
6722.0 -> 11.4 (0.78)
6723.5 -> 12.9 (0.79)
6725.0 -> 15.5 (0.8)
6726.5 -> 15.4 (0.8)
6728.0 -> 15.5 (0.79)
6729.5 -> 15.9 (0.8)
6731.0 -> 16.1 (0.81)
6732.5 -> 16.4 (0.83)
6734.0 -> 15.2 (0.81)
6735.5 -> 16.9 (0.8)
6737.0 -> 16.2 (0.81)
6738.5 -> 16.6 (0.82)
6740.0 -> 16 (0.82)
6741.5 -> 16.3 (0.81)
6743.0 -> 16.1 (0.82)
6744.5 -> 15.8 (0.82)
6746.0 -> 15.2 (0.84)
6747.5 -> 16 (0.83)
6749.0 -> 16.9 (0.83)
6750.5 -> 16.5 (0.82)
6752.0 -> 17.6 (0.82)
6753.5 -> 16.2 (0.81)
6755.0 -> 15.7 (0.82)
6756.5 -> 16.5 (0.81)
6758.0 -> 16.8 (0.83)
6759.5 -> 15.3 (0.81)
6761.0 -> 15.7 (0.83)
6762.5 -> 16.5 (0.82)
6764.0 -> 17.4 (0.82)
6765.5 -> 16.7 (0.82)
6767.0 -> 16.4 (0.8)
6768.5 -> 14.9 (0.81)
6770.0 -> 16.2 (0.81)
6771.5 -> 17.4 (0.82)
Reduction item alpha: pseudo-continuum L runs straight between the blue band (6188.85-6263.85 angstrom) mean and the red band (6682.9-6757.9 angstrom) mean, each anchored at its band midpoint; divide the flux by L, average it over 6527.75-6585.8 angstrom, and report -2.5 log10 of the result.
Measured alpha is -0.08 mag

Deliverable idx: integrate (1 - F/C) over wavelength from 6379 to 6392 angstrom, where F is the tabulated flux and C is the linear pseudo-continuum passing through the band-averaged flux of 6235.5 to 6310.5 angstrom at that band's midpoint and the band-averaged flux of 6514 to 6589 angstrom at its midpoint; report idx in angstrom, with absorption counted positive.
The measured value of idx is 0.3 angstrom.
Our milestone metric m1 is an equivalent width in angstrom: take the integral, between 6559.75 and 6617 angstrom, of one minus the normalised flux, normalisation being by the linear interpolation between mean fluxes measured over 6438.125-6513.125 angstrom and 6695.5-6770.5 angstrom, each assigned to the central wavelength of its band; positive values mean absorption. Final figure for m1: -3.8 angstrom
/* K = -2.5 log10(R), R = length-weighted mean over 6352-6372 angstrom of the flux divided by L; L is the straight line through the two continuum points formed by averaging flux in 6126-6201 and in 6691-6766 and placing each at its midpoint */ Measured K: 0.01 mag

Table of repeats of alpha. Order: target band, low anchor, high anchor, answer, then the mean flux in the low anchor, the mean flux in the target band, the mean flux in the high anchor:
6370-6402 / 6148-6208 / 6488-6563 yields 0.023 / 15.2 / 15.3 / 15.9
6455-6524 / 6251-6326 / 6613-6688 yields 0.031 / 15.5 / 15.7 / 16.7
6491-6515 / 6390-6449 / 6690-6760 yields 0.021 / 15.6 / 15.2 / 15.2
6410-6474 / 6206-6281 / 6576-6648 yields 0.012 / 15.1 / 15.7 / 16.5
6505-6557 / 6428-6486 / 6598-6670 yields 0.011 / 15.7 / 16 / 16.8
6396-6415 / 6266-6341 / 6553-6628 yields 0.049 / 15.6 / 15.2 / 16.5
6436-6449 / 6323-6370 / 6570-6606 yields 0.015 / 15.5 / 15.5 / 16.2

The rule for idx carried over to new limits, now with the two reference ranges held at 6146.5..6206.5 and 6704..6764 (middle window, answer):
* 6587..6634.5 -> -4.27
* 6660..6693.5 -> -2.84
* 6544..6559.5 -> -1.26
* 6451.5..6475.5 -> -1.41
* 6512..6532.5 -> -1.31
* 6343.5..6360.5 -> -0.62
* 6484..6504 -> -0.51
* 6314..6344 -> -1.25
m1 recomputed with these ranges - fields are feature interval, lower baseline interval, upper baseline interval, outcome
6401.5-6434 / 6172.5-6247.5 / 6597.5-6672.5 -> 1.3 angstrom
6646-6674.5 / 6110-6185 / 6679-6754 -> -2.7 angstrom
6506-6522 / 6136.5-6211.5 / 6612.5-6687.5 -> 0.7 angstrom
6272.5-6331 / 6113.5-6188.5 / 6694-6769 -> -1.6 angstrom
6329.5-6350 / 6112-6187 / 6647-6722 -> -0.6 angstrom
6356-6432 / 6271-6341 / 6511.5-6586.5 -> 2.8 angstrom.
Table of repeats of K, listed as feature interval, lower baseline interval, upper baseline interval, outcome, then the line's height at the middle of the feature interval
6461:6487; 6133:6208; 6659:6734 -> -0.04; 15.3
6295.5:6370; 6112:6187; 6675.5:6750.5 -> -0.03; 15.2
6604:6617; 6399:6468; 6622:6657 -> -0.02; 16.7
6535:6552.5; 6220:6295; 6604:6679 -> 0.01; 16.4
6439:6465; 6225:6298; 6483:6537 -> 0.00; 15.6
